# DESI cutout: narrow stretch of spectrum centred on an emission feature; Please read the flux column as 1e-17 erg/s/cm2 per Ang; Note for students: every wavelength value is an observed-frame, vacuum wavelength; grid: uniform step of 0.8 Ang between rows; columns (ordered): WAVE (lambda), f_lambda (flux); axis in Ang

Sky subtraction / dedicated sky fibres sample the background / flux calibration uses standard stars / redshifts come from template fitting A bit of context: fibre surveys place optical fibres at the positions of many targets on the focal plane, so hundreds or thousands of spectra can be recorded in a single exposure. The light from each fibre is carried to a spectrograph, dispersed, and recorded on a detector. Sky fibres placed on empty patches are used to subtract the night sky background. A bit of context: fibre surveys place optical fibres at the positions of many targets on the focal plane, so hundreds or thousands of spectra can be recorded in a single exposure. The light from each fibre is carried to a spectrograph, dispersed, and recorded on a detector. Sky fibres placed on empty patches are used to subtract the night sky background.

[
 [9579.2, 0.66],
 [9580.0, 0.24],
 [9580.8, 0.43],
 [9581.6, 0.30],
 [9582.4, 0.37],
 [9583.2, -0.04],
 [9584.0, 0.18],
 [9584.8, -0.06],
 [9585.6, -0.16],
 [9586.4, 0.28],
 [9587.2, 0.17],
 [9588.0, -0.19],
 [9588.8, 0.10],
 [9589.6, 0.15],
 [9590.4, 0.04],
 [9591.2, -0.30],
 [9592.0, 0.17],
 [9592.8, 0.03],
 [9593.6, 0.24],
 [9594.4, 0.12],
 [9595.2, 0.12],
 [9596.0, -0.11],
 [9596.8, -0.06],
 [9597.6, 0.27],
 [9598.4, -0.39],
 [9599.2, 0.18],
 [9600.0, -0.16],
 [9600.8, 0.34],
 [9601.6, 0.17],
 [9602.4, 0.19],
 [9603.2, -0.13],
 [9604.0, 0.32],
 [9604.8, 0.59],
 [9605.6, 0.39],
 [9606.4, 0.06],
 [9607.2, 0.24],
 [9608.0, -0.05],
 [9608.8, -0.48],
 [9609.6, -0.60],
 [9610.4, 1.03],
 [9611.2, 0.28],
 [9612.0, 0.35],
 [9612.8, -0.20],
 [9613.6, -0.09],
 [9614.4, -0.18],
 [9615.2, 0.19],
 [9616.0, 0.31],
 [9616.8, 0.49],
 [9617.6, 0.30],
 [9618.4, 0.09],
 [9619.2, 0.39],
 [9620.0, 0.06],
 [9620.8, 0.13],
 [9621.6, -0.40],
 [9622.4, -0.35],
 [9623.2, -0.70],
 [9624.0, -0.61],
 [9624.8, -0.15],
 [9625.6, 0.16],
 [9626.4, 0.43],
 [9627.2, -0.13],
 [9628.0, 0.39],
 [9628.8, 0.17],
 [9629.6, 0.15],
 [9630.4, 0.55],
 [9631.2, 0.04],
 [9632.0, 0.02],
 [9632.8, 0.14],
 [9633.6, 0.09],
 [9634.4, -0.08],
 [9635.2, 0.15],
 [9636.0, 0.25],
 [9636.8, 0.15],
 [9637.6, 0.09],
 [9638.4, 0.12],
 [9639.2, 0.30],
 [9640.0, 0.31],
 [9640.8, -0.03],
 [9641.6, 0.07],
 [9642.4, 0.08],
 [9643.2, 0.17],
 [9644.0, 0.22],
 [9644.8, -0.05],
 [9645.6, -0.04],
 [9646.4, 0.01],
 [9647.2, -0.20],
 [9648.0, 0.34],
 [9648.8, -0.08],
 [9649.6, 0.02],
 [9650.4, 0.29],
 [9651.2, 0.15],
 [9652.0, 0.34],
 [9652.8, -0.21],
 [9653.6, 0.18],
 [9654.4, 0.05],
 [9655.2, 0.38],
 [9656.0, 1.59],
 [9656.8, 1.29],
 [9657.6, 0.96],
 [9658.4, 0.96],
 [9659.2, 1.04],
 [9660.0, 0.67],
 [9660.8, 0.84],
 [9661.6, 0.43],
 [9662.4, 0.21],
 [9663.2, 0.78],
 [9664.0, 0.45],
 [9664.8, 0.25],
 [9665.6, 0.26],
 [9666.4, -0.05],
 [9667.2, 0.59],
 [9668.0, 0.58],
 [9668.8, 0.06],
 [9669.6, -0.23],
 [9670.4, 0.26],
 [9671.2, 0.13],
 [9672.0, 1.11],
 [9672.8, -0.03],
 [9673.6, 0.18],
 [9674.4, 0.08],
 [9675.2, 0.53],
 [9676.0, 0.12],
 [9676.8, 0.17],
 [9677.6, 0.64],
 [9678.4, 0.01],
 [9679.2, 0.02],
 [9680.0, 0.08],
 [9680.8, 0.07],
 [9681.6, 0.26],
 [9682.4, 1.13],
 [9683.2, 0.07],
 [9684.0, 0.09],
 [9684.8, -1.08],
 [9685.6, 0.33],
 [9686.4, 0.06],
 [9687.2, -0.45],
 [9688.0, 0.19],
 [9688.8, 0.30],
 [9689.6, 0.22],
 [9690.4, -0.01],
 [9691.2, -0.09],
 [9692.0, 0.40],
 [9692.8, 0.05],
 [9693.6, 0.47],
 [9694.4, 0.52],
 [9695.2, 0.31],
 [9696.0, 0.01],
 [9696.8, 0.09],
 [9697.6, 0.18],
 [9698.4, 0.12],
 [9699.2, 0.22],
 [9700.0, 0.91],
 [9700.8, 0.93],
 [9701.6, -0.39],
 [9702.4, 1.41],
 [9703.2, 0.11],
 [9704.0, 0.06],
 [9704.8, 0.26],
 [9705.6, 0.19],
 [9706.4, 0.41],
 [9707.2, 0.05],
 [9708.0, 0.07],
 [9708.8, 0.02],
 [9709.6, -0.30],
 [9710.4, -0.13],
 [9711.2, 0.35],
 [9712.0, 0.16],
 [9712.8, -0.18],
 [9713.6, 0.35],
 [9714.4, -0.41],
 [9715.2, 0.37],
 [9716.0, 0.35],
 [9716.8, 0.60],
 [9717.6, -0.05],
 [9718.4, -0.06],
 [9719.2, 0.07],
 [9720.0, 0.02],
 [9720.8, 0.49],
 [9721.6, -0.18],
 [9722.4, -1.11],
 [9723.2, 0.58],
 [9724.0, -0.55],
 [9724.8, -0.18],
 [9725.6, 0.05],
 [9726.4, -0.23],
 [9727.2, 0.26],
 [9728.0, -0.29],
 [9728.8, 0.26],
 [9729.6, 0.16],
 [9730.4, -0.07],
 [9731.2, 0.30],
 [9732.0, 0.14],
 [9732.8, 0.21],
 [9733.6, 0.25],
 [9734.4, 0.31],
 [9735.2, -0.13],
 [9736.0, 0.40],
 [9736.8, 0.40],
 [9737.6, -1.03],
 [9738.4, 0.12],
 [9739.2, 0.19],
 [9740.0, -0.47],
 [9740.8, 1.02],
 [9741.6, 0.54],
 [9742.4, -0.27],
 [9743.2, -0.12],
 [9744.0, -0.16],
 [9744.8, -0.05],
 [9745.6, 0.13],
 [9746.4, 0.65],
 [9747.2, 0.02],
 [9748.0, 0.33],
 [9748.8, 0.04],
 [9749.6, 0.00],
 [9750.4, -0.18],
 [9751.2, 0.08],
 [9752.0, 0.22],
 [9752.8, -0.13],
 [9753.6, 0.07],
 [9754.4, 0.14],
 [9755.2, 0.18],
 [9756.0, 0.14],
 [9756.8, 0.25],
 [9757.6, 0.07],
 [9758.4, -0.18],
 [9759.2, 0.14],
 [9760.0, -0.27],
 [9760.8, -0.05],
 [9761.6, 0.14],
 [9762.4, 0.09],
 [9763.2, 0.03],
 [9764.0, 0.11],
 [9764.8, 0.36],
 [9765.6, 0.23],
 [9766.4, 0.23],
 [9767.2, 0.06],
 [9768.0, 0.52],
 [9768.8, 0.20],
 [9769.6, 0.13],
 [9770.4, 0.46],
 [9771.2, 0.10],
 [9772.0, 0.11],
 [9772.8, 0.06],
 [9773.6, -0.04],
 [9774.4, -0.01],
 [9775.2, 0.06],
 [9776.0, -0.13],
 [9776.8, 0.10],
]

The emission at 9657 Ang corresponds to [O III] 5007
